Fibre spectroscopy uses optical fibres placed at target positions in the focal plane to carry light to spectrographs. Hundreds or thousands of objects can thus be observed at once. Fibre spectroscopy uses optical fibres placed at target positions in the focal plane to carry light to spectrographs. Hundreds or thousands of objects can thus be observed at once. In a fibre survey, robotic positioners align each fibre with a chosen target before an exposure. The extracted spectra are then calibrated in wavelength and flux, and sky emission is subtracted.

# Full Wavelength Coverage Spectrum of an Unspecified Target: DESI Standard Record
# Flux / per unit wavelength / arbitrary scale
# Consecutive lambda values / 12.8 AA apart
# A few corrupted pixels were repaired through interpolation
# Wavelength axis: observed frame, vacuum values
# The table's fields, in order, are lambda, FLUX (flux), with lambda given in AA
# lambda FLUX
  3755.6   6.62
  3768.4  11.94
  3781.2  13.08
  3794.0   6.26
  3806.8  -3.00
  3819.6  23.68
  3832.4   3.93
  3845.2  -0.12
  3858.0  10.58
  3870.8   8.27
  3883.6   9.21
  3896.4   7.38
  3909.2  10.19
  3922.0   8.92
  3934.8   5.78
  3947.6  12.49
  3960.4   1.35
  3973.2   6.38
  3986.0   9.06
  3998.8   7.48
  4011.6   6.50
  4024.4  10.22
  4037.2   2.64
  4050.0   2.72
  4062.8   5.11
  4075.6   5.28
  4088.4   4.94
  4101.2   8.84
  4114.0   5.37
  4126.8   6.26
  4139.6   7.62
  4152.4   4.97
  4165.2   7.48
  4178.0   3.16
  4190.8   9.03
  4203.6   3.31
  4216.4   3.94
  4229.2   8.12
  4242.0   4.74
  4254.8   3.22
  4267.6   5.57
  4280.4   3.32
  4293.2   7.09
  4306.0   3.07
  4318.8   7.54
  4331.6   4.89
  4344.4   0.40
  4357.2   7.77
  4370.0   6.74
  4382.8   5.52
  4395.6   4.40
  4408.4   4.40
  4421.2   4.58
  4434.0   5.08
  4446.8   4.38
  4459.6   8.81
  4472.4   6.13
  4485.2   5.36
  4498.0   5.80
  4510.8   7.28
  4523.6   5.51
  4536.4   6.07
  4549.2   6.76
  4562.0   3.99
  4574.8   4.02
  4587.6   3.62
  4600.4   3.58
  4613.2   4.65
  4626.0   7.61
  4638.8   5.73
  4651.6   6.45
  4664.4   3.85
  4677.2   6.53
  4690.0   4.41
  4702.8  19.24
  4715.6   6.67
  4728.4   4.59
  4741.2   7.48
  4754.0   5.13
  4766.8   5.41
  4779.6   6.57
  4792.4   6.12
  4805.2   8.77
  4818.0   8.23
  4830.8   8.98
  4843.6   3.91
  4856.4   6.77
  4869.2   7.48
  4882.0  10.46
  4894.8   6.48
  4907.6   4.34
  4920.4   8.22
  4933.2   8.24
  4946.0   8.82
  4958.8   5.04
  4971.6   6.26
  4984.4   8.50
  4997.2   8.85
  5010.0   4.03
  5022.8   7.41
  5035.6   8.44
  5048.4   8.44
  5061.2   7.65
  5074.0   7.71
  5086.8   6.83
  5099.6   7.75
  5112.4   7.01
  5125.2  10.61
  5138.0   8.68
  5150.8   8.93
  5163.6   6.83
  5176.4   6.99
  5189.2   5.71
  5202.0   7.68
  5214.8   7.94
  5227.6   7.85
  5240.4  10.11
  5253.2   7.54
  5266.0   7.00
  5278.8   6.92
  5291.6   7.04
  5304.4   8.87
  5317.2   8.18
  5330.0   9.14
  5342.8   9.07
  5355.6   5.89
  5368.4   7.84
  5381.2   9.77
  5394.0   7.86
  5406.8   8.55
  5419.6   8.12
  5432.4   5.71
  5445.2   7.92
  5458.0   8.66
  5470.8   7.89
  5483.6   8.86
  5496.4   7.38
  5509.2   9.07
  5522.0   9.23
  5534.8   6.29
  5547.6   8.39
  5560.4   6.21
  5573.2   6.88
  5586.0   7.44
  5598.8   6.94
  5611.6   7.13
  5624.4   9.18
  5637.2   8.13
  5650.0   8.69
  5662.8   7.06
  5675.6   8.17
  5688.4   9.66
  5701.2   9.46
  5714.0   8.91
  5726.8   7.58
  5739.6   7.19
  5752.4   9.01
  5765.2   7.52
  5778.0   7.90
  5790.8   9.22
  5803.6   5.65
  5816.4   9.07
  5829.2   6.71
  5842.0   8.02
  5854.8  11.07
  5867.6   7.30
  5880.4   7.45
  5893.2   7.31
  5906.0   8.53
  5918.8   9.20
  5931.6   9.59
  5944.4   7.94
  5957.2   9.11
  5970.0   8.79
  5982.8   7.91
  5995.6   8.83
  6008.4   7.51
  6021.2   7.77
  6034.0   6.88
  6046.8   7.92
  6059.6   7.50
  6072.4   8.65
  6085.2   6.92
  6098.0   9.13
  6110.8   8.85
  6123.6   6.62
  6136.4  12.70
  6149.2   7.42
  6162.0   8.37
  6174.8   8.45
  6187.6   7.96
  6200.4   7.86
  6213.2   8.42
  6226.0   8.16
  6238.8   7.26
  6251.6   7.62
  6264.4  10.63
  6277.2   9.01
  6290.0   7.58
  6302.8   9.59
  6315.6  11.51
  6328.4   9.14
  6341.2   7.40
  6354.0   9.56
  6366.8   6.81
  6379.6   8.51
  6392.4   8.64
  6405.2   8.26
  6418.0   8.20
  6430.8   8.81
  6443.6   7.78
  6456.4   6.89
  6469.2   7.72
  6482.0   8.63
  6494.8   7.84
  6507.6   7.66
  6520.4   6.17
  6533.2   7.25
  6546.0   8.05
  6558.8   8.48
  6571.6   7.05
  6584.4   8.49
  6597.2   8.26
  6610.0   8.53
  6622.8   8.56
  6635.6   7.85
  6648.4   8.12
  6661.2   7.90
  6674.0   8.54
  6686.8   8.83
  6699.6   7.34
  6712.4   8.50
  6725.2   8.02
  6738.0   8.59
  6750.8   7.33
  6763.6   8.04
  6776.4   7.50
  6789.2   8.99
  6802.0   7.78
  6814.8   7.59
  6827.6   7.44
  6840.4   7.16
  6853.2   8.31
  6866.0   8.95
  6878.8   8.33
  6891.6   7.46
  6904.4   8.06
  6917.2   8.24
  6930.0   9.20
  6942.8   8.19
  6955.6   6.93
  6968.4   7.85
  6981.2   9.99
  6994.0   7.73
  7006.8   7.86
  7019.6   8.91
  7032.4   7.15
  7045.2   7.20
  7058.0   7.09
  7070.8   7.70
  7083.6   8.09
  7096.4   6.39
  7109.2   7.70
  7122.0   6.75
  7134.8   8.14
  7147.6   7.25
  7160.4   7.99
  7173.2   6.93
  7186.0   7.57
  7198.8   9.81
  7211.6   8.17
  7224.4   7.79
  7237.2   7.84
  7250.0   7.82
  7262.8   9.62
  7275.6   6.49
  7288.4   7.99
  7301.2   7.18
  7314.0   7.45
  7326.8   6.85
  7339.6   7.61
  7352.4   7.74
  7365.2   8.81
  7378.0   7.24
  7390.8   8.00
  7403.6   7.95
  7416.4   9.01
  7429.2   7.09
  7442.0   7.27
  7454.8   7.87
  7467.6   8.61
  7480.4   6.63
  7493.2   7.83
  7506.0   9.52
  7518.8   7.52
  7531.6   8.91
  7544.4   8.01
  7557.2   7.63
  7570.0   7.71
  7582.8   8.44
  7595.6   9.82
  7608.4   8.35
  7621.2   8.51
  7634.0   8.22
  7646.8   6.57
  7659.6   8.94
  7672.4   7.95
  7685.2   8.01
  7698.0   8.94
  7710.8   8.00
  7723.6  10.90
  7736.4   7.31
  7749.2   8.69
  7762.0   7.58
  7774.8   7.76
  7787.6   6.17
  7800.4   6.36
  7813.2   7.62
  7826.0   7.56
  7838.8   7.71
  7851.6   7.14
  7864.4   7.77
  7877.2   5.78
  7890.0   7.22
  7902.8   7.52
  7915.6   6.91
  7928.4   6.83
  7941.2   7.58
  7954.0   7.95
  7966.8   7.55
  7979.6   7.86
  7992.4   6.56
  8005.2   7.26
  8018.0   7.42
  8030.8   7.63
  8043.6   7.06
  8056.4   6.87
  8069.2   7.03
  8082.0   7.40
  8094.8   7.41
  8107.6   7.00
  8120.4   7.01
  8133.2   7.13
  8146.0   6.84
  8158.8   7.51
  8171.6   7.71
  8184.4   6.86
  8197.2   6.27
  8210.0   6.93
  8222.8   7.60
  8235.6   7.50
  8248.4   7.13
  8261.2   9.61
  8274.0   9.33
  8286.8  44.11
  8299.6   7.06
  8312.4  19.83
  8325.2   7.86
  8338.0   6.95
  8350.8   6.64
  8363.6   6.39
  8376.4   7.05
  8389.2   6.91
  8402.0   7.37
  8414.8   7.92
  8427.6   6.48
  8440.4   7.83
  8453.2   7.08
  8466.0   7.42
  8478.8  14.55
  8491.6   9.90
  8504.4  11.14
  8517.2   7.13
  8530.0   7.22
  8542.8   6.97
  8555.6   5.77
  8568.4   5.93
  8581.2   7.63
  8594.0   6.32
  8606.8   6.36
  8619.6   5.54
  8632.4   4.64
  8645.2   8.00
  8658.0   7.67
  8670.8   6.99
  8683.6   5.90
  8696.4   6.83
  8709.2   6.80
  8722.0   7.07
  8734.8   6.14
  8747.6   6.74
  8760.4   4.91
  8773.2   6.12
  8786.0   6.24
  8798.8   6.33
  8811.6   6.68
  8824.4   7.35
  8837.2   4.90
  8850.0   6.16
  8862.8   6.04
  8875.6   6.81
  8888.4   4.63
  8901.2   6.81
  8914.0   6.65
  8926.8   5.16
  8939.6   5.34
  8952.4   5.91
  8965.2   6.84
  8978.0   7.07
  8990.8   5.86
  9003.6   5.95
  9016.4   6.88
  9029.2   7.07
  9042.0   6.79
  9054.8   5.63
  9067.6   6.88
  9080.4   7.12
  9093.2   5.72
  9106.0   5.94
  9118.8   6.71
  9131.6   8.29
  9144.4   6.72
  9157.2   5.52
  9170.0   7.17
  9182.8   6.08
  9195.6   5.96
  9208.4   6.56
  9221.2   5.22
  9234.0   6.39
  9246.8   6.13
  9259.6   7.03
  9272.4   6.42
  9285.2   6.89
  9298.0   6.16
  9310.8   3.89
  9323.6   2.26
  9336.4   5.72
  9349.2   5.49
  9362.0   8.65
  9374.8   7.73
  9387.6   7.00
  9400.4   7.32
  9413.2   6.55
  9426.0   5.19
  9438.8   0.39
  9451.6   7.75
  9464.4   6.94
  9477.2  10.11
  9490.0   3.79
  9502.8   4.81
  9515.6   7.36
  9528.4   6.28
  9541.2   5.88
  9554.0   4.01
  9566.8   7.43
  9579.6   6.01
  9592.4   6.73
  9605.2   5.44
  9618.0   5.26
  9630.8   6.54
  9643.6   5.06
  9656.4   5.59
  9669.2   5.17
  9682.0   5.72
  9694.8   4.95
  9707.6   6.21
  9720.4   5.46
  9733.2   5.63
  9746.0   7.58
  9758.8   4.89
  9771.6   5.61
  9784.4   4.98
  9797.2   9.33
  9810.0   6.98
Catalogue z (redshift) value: 0.26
